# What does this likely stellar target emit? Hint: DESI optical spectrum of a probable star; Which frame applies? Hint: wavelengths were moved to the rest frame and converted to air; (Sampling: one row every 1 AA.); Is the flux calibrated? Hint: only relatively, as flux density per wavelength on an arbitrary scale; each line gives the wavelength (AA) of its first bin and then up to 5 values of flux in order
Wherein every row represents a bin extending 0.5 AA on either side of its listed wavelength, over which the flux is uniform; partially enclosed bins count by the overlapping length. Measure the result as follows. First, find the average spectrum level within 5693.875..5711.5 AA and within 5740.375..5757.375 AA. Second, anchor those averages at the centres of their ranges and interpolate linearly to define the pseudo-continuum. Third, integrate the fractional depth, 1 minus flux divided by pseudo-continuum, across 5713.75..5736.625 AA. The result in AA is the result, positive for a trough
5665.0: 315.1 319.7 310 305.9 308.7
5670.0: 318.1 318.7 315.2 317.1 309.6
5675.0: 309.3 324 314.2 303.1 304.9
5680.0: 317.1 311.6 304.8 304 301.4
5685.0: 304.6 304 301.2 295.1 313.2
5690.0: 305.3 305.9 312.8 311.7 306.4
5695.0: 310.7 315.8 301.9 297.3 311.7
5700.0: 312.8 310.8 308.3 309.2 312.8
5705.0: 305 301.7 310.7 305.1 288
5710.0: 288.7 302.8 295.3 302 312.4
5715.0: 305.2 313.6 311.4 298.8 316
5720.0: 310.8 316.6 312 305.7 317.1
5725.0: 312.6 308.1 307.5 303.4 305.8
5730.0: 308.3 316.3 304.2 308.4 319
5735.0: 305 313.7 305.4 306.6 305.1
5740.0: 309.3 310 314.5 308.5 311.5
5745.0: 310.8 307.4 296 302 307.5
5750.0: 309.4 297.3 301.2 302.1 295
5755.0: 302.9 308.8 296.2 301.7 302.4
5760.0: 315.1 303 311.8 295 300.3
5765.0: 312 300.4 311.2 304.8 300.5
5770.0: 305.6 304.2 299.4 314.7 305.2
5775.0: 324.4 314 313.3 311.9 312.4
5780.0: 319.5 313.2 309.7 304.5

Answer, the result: -0.36 AA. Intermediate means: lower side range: 306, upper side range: 305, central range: 310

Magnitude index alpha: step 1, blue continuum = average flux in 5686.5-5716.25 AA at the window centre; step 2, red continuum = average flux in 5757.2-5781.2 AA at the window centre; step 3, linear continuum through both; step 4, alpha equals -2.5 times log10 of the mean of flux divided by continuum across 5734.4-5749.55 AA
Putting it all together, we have -0.002 mag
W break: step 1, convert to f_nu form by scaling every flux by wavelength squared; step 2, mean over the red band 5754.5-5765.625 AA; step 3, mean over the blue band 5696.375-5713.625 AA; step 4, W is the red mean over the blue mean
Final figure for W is 1.02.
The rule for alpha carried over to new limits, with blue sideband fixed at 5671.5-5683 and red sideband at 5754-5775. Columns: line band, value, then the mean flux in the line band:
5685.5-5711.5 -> 0.015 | 306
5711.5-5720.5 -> 0.005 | 307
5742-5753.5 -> 0.003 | 305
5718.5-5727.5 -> -0.013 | 312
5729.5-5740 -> -0.007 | 309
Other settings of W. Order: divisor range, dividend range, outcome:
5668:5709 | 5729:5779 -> 1.02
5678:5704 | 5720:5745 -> 1.02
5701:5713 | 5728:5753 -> 1.03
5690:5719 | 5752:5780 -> 1.02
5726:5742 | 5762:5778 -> 1.01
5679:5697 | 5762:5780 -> 1.03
